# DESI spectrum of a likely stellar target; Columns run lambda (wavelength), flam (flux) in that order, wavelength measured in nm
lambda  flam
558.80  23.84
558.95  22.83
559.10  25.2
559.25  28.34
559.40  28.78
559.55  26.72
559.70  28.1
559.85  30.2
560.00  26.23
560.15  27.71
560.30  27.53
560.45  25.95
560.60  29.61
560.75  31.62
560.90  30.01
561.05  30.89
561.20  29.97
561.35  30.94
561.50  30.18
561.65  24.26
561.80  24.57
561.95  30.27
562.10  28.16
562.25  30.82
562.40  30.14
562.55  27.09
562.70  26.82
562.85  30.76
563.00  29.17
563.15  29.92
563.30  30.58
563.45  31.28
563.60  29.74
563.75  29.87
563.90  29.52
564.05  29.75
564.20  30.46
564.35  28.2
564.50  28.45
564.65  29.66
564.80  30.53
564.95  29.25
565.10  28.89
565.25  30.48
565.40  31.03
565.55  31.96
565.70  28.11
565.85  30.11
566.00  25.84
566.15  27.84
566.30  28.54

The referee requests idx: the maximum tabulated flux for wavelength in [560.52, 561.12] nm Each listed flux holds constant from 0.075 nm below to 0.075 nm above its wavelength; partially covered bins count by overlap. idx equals 31.62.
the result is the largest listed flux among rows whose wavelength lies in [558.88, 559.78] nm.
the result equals 28.78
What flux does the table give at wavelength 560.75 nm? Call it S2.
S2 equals 31.62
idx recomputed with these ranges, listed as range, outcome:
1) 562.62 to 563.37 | 30.76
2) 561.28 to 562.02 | 30.94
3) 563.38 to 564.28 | 31.28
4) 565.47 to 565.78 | 31.96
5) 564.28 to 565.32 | 30.53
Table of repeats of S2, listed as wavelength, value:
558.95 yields 22.83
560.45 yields 25.95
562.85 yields 30.76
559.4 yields 28.78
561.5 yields 30.18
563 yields 29.17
